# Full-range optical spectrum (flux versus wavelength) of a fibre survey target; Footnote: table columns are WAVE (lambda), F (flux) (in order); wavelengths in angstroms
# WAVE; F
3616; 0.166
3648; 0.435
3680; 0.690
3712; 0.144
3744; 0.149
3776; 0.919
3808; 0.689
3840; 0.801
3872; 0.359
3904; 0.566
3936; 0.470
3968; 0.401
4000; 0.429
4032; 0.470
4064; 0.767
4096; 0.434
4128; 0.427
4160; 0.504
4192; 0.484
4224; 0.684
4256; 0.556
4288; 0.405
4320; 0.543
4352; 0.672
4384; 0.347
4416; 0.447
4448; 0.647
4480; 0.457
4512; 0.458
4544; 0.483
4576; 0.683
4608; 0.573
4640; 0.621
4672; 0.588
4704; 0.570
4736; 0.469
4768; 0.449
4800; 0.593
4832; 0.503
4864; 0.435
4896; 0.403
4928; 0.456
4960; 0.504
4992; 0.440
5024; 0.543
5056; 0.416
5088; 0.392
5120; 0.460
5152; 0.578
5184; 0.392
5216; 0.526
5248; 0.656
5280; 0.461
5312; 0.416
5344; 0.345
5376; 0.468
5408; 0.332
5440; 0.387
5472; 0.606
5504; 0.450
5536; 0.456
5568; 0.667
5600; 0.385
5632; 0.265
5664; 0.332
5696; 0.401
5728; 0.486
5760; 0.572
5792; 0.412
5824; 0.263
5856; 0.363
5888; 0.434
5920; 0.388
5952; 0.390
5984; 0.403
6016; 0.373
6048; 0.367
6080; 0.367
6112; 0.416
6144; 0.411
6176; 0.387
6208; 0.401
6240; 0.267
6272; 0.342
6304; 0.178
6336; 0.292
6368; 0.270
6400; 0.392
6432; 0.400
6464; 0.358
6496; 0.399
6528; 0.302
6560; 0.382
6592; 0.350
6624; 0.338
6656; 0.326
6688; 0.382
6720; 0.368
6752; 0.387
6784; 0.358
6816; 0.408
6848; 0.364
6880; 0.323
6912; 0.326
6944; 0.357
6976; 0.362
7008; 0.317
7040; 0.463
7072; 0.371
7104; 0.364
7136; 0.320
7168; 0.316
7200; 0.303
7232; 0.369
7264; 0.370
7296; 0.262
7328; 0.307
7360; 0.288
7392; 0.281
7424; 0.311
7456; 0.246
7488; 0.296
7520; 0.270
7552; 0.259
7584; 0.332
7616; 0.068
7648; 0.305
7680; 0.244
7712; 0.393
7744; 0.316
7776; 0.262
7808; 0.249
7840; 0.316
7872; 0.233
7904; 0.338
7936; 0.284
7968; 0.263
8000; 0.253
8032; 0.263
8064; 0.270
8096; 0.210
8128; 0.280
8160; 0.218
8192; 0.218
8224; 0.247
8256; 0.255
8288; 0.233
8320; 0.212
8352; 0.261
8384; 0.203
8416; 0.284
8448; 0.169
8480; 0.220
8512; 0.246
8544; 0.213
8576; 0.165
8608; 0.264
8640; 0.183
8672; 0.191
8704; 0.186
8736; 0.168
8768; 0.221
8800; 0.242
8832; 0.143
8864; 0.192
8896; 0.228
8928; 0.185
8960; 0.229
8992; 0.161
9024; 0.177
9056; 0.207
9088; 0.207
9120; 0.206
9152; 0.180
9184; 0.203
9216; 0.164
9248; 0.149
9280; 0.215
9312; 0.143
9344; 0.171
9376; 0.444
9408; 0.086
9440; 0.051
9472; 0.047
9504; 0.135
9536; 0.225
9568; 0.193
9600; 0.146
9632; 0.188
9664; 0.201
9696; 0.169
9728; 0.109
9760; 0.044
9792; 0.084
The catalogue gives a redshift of 0.728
